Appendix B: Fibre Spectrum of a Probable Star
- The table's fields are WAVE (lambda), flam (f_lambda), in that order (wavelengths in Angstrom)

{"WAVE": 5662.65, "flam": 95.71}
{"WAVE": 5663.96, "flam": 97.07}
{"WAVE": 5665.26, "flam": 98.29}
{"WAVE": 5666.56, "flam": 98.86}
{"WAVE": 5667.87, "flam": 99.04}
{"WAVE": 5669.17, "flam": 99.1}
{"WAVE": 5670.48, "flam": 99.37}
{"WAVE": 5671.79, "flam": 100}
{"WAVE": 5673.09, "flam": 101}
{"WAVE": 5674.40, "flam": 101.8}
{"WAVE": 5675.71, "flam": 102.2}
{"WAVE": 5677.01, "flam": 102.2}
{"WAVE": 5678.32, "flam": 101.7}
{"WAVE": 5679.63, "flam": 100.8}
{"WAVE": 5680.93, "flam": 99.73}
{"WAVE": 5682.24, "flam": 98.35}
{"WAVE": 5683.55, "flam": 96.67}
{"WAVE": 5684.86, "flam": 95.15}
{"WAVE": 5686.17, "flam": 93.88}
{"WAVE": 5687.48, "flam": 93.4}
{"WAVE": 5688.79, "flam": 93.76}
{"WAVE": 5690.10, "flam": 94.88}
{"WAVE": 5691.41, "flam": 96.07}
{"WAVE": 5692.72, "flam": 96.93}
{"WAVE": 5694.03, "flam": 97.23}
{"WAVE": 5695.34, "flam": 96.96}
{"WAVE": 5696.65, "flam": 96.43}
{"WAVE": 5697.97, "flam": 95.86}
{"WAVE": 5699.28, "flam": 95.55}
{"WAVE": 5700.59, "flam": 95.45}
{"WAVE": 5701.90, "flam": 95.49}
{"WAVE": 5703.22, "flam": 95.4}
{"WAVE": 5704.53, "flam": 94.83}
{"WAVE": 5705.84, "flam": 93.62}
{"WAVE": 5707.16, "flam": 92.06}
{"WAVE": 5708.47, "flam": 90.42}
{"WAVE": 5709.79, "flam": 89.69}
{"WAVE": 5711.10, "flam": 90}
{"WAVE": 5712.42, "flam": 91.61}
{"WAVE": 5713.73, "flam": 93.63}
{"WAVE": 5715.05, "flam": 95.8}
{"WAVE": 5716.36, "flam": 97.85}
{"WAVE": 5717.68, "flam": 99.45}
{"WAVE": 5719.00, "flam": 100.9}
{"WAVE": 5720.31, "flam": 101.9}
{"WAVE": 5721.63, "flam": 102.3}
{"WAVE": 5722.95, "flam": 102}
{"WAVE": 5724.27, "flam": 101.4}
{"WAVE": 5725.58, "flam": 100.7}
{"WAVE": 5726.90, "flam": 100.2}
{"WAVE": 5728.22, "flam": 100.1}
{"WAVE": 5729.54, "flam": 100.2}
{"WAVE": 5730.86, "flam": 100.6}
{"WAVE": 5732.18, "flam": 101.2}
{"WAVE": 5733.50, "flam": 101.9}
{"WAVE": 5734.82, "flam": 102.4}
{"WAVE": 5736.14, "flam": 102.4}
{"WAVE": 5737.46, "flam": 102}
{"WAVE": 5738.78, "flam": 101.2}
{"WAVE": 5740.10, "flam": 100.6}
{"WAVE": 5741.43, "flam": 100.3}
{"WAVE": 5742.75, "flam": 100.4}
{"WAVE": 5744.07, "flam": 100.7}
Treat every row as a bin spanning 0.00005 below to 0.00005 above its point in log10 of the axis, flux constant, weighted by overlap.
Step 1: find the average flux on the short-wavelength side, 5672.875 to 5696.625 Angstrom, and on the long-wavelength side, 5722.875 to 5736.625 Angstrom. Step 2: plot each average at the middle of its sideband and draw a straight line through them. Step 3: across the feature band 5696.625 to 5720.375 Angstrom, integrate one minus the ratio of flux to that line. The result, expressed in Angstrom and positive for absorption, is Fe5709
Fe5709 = 1.1 Angstrom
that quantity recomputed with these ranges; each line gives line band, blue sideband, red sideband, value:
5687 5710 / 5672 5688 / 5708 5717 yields 0.16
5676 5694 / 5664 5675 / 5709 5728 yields 0.30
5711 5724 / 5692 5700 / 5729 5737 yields 0.19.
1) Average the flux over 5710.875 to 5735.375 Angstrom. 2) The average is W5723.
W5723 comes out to 99.3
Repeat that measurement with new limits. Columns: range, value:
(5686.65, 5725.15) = 95.9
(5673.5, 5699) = 97.6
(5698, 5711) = 93.6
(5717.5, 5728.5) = 101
